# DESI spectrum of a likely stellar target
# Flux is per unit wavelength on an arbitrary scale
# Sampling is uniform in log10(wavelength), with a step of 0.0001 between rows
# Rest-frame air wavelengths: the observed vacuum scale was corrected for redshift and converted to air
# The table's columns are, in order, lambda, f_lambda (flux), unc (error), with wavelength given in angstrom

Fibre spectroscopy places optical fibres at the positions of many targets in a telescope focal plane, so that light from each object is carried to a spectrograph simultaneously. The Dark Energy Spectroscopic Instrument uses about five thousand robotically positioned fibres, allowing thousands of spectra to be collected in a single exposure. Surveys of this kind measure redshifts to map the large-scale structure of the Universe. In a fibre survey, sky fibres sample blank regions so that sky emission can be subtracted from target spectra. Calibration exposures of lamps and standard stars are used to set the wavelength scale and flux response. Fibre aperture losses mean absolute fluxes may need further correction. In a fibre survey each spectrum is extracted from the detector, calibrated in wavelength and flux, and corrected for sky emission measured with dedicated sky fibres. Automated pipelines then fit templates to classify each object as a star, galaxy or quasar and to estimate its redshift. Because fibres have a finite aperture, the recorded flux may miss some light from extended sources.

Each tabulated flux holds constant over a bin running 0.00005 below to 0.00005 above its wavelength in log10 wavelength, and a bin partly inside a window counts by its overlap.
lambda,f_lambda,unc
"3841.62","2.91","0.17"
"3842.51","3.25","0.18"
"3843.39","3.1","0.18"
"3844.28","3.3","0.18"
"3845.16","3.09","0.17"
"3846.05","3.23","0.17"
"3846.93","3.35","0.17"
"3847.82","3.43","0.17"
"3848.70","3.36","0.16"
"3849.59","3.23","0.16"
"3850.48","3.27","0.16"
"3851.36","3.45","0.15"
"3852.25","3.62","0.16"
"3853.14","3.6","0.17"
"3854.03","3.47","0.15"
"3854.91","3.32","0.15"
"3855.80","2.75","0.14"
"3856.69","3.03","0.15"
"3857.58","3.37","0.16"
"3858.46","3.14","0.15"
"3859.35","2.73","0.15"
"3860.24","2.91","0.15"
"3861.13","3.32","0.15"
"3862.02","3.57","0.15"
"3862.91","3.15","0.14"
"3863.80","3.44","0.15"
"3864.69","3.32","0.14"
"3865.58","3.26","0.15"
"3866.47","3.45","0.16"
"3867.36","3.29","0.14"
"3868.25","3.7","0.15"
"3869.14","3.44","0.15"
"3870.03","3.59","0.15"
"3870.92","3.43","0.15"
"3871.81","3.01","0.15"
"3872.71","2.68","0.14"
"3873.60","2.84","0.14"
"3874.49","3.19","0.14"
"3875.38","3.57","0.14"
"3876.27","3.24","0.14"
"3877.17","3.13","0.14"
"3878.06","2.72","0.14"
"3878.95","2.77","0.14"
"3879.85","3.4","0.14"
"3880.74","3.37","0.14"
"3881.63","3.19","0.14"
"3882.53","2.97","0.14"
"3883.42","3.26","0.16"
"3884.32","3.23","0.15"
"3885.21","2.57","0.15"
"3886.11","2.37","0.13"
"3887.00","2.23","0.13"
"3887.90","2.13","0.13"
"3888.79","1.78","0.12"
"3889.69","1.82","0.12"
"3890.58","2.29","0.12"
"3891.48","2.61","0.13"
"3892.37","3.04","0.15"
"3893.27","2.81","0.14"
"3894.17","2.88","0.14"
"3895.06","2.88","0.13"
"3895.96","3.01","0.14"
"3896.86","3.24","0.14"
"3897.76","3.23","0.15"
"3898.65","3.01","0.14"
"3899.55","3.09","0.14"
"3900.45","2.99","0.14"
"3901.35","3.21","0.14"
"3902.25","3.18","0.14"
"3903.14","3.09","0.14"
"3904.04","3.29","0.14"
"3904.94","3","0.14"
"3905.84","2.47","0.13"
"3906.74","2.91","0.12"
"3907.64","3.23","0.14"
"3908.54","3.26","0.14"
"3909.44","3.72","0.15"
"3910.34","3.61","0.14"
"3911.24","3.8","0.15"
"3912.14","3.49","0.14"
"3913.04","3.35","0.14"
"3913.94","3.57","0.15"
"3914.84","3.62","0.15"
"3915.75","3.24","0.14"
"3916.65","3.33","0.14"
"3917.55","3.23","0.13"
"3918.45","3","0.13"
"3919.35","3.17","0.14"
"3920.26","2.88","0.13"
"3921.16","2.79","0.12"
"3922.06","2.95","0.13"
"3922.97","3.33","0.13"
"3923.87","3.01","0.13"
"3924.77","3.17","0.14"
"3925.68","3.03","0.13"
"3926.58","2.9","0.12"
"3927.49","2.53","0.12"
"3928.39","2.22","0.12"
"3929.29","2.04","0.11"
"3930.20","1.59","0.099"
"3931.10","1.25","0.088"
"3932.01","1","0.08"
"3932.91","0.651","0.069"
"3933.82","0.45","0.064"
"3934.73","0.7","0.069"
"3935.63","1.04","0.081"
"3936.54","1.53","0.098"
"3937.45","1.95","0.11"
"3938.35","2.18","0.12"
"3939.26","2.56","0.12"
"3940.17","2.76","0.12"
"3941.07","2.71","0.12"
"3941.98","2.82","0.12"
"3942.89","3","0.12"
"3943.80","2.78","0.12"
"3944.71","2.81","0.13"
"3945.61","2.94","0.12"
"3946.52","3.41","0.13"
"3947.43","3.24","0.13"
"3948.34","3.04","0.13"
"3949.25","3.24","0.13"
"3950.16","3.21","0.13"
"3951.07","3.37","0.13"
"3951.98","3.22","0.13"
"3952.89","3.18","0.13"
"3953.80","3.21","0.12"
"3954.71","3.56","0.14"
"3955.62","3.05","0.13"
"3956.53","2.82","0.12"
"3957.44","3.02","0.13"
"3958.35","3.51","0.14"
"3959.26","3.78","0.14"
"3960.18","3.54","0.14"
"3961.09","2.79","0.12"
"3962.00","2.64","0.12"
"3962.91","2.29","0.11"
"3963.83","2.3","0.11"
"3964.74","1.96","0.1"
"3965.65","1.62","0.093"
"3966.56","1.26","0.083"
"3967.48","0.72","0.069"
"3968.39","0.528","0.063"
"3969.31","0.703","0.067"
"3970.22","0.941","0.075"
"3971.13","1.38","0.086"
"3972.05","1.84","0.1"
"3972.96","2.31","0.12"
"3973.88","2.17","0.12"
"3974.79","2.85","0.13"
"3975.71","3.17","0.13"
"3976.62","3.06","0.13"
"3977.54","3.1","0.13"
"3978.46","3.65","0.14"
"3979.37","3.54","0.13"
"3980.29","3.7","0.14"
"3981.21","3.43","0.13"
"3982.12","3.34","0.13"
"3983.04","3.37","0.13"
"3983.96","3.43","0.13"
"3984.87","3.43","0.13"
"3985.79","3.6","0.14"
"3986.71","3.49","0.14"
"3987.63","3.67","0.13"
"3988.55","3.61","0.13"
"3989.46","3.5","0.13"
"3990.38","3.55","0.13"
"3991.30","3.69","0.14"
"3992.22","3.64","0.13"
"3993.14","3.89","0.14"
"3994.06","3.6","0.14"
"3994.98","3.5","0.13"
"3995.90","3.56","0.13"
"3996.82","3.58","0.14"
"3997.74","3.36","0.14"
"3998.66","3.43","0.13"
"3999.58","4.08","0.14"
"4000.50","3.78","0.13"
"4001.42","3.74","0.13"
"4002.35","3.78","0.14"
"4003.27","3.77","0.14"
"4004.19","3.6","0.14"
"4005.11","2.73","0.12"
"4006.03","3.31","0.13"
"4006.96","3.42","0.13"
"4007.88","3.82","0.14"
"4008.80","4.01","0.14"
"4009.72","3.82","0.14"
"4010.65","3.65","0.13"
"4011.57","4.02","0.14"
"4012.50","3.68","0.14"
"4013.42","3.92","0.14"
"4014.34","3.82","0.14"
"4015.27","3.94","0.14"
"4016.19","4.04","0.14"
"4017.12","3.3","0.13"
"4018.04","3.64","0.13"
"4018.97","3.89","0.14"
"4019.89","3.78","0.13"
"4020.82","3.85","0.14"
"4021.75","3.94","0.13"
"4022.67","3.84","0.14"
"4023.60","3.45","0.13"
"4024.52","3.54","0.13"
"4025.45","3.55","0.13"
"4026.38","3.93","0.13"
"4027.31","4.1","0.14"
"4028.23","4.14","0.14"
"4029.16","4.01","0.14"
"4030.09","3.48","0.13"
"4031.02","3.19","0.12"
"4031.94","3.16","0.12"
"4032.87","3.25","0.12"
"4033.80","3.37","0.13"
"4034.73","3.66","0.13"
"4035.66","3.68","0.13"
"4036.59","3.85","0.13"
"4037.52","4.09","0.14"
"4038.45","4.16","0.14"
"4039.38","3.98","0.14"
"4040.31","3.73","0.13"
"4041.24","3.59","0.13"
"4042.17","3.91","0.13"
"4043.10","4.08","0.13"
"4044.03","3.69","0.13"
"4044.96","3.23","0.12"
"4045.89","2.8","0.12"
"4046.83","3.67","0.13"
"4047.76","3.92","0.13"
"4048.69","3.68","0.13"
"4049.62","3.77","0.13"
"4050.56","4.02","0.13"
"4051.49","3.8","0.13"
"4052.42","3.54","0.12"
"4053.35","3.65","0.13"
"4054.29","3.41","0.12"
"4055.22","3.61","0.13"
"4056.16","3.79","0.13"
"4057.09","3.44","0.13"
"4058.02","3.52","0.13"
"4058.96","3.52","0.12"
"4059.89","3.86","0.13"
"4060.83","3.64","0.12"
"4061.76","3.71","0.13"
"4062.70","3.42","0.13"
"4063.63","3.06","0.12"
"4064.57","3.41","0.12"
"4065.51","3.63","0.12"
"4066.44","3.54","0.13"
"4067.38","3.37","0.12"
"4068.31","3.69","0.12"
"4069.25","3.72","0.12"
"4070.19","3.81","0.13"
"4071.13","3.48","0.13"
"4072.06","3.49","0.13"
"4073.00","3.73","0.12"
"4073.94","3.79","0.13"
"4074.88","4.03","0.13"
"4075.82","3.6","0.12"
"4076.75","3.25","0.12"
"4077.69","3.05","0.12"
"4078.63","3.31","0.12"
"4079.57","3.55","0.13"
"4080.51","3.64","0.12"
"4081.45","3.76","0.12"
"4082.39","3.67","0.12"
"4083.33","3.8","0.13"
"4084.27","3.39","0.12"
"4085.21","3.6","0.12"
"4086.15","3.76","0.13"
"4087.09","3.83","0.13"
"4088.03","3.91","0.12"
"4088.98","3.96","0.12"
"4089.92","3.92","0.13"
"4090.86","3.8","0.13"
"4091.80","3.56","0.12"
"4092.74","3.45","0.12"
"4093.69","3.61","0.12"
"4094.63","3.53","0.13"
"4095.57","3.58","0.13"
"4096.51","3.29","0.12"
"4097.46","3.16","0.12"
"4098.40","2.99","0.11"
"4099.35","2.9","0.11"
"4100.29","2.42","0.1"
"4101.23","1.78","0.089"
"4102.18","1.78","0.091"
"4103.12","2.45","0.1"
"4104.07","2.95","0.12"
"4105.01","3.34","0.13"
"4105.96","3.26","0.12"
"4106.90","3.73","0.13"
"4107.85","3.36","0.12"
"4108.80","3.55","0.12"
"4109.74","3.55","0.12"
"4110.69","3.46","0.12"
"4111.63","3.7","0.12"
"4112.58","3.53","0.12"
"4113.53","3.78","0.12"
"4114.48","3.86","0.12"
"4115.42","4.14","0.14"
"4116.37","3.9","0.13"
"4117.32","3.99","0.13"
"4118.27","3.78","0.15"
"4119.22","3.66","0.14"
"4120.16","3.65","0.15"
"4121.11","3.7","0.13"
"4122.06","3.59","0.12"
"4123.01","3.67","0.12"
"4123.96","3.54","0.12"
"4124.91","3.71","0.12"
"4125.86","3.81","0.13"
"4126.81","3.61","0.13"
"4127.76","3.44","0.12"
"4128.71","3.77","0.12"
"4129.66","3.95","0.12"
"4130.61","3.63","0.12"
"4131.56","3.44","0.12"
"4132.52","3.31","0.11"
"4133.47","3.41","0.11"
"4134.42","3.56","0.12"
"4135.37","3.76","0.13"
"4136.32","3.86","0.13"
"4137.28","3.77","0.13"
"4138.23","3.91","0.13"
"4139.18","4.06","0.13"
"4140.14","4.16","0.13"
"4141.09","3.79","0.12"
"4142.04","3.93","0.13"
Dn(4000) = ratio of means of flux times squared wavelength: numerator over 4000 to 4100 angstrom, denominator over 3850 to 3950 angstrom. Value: 1.36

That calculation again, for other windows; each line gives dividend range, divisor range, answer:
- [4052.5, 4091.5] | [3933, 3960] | 1.42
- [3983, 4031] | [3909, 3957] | 1.39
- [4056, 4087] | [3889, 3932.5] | 1.33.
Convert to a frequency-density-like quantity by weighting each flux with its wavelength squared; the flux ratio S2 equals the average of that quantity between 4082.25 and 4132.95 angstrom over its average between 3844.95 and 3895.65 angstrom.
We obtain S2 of 1.28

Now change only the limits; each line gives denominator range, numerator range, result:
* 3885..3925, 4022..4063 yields 1.31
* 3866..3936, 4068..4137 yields 1.37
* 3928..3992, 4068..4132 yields 1.44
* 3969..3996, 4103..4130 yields 1.25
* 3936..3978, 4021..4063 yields 1.50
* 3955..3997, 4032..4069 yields 1.31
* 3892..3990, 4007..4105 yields 1.36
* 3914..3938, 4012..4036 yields 1.66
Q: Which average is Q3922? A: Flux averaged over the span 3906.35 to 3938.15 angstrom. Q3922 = 2.61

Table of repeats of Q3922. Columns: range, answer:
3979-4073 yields 3.64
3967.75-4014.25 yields 3.25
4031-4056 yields 3.66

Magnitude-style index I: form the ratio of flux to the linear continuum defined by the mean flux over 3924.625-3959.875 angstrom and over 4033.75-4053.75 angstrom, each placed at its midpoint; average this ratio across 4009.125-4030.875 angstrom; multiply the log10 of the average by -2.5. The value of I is -0.10 mag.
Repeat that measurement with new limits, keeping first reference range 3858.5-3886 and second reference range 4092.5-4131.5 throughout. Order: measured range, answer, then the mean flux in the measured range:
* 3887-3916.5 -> 0.067 mag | 3.02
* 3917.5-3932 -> 0.226 mag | 2.63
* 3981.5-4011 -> -0.087 mag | 3.59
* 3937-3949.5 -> 0.159 mag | 2.81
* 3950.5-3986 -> 0.212 mag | 2.7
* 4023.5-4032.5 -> -0.099 mag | 3.66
